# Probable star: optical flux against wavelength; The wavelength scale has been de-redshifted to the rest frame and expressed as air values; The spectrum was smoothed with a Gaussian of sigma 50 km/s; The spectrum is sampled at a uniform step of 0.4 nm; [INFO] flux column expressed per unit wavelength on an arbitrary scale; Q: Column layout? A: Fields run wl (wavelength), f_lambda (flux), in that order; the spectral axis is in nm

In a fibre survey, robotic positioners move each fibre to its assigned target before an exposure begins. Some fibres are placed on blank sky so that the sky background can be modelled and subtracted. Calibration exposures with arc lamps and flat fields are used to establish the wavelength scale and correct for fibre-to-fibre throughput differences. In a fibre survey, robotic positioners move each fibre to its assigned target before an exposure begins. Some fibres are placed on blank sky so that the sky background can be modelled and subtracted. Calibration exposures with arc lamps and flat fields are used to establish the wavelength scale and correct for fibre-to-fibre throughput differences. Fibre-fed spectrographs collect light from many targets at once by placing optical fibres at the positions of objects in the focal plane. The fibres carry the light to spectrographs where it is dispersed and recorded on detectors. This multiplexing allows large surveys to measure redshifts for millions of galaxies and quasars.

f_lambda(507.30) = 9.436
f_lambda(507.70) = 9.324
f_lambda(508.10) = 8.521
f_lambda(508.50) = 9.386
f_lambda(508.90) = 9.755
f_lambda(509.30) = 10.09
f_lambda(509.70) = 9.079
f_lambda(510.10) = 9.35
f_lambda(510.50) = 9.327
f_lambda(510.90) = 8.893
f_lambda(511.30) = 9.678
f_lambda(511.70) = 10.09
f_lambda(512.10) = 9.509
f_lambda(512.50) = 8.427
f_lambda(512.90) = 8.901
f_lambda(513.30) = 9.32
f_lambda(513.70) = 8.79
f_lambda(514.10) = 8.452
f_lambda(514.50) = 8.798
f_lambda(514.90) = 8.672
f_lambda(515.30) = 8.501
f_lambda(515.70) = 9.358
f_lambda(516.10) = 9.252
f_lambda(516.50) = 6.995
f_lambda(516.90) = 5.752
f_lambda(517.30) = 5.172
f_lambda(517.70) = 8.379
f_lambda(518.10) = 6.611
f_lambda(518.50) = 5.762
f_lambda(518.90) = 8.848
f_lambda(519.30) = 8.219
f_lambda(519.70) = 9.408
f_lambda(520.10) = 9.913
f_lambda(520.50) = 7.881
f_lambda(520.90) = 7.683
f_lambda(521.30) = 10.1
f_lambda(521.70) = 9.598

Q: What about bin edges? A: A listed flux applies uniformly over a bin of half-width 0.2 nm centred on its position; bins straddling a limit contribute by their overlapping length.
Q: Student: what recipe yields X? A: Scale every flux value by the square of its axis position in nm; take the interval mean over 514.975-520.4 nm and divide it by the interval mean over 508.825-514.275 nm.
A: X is 0.87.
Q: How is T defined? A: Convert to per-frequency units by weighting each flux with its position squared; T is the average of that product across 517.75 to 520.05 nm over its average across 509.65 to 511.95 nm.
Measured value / 0.87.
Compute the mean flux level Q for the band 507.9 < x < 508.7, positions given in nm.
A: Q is 8.95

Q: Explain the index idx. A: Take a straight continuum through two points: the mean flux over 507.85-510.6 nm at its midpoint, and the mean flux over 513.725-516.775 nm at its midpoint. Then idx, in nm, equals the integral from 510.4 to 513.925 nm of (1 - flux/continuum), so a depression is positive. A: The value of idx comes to -0.10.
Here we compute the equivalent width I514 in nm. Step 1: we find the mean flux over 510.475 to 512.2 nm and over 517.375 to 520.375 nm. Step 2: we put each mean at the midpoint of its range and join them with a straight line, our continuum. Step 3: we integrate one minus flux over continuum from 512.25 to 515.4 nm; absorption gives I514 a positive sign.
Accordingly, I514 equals 0.095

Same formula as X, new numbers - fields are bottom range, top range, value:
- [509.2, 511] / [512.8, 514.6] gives 0.96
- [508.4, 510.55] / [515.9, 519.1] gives 0.77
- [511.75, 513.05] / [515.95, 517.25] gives 0.78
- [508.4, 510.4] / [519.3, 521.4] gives 0.97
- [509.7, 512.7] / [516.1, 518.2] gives 0.75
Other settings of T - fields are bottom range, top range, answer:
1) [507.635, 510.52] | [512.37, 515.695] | 0.96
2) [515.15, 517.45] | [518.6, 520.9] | 1.16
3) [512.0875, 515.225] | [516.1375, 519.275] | 0.81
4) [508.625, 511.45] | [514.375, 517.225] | 0.87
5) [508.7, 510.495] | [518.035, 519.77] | 0.84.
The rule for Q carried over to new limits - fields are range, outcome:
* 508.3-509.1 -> 9.57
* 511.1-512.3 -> 9.76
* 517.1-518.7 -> 6.48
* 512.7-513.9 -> 9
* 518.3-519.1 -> 7.31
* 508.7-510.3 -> 9.57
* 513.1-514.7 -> 8.84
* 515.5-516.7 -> 8.54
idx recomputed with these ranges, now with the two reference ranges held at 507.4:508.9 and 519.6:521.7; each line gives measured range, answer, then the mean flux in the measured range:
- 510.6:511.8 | -0.04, 9.49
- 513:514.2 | 0.03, 8.89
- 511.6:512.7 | -0.02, 9.27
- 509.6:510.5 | -0.01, 9.25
